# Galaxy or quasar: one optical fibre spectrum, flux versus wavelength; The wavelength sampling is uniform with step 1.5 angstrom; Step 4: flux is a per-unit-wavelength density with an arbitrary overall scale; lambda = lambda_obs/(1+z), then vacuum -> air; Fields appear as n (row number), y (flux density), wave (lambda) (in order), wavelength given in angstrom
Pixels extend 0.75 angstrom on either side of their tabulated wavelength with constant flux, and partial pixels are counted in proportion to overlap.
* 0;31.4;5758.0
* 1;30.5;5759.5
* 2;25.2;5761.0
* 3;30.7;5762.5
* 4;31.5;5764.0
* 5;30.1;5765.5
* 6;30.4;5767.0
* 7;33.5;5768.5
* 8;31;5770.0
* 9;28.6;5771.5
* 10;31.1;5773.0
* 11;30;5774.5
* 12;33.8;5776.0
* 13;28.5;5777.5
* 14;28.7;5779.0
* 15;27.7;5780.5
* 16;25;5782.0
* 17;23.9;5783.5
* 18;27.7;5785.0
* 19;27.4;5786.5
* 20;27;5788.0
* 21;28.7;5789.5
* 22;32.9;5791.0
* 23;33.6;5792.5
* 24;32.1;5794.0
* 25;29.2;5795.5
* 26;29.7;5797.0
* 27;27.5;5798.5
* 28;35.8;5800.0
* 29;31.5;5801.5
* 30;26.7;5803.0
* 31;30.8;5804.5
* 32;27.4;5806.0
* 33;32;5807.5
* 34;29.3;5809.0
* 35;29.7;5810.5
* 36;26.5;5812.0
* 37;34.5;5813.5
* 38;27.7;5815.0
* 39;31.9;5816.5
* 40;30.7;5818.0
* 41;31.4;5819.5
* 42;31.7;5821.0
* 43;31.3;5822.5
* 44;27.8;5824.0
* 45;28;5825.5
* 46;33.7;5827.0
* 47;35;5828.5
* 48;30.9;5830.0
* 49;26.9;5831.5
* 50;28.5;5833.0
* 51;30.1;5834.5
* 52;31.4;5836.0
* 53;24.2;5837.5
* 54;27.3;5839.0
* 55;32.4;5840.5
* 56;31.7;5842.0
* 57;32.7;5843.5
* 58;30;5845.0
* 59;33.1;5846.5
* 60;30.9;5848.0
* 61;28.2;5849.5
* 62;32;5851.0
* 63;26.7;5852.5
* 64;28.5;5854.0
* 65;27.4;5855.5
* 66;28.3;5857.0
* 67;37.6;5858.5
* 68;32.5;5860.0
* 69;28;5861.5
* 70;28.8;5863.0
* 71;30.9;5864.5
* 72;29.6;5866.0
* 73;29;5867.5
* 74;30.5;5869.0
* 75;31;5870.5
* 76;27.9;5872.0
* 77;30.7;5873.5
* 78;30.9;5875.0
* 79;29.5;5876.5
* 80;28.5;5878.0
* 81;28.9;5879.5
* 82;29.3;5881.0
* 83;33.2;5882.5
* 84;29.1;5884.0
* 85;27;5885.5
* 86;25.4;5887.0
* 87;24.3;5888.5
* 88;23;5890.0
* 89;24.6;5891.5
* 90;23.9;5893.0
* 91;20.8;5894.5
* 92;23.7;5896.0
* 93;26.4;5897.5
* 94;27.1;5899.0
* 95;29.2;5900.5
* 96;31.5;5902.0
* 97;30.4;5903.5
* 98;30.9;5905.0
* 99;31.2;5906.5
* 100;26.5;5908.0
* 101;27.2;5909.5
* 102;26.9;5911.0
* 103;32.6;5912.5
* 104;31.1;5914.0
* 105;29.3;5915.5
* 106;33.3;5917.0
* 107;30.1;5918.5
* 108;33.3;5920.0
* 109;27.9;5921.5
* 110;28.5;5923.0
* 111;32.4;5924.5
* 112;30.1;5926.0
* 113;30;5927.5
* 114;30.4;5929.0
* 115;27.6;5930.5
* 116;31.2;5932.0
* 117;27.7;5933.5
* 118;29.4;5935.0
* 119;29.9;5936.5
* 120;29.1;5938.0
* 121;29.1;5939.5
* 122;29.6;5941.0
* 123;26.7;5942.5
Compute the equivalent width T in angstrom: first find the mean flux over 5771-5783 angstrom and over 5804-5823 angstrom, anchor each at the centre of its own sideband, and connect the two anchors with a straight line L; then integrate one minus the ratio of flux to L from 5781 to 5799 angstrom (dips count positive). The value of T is 0.5 angstrom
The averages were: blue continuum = 29.1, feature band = 28.7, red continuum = 30.4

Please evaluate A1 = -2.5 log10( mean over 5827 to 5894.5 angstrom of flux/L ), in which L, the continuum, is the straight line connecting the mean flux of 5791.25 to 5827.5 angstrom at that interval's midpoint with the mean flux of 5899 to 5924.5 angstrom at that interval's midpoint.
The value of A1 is 0.03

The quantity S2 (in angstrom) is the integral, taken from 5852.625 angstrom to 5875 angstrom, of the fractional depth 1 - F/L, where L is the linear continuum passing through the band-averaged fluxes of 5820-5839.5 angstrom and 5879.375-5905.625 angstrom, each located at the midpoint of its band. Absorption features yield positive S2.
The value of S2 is -1.3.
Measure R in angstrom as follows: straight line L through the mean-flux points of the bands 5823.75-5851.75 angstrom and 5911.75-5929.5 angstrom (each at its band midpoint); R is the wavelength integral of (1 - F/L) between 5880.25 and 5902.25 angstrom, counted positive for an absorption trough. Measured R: 3.0 angstrom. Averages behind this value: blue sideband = 30.3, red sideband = 30.8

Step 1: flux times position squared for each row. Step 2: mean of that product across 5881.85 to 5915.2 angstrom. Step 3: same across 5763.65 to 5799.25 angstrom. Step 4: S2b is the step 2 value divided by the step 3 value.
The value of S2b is 0.97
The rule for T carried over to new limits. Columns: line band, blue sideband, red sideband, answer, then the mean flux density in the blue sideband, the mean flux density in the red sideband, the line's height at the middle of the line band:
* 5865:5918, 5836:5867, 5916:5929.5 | 3.4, 30.1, 30.6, 30.4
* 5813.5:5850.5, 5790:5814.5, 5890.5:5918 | -0.7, 30.5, 28.1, 29.8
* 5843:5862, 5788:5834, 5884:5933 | -0.6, 30.4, 28.4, 29.5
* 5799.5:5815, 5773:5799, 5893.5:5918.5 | -0.6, 29.1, 28.6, 29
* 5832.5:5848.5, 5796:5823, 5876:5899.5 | -0.8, 30.3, 26.5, 28.8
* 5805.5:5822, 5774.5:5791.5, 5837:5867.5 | -0.7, 28.3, 30.1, 29.1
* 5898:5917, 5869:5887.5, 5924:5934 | 0.1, 29.4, 29.9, 29.7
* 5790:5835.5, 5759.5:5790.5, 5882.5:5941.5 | -2.4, 29.1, 28.6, 28.9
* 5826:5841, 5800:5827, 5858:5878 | 0.1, 30.2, 30.4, 30.3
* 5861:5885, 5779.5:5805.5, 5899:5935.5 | -0.1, 29.2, 29.9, 29.7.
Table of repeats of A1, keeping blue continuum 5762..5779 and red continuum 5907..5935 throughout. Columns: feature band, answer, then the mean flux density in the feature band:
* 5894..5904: 0.108 mag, 27.1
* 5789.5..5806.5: -0.002 mag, 30.6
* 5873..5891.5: 0.071 mag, 28.1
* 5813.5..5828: -0.012 mag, 30.8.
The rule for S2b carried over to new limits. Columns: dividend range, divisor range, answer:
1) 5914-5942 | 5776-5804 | 1.07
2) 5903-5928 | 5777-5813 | 1.07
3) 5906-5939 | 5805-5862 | 1.02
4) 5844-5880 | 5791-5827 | 1.00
